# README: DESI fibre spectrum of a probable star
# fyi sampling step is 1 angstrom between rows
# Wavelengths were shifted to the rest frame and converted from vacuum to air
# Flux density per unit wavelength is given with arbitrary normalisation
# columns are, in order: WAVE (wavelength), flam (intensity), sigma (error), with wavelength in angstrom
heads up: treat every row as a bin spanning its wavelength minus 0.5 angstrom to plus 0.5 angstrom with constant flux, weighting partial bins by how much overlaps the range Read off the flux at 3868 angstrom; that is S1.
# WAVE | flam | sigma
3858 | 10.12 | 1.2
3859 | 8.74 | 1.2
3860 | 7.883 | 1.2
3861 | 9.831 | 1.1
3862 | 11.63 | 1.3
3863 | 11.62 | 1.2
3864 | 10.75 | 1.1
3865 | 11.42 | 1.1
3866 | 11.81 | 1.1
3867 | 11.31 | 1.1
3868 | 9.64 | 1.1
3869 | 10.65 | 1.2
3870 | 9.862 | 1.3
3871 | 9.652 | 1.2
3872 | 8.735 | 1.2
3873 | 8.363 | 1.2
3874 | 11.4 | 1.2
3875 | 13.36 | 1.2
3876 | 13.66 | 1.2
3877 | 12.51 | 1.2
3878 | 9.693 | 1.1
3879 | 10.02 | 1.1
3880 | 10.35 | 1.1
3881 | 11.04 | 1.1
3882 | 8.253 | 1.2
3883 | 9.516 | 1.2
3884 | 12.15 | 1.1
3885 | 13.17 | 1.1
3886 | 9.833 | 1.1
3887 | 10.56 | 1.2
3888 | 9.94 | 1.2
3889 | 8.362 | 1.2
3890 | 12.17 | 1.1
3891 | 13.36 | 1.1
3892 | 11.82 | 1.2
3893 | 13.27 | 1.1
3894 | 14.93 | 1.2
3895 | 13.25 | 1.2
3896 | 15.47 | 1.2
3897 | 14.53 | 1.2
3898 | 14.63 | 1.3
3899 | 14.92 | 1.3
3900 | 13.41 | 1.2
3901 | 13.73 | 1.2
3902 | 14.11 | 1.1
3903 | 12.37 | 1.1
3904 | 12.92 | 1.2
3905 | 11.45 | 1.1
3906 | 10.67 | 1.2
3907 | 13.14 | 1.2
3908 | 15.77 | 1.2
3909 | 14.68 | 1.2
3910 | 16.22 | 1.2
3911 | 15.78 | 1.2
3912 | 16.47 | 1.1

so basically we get 9.64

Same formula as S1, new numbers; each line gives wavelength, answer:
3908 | 15.77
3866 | 11.81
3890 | 12.17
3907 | 13.14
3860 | 7.883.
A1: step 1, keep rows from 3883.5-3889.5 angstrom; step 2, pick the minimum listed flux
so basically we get 8.362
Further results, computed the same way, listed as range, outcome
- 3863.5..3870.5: 9.64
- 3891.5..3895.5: 11.82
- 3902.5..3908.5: 10.67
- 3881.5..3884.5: 8.253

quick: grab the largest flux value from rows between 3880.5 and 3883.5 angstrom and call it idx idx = 11.04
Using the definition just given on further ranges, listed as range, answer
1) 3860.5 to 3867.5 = 11.81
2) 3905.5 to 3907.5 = 13.14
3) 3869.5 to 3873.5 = 9.862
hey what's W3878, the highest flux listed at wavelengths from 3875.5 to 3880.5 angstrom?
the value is 13.66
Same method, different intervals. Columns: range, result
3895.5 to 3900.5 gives 15.47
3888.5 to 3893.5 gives 13.36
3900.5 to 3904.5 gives 14.11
